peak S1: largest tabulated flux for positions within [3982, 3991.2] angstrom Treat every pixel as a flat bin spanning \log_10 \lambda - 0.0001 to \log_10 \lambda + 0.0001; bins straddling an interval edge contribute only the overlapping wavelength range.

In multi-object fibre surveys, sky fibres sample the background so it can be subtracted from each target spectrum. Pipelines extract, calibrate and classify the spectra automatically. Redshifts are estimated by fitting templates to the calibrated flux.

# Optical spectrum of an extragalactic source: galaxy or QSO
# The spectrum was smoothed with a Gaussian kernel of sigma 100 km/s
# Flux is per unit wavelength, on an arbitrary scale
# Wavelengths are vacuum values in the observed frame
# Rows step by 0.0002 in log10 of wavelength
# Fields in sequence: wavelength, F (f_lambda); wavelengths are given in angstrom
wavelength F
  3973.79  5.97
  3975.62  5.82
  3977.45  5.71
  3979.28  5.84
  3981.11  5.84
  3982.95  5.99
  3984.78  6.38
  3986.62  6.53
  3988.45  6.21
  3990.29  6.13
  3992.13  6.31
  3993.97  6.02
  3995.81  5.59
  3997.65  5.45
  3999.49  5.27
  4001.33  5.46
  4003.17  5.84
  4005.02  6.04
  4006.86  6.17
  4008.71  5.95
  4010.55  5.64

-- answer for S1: 6.53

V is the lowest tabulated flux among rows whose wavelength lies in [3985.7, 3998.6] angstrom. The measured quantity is 5.45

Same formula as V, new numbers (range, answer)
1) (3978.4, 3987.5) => 5.84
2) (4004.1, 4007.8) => 6.04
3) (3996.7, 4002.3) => 5.27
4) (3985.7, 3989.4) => 6.21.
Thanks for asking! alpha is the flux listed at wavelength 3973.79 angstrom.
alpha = 5.97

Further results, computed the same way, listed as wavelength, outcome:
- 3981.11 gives 5.84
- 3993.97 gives 6.02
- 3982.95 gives 5.99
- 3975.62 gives 5.82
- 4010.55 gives 5.64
